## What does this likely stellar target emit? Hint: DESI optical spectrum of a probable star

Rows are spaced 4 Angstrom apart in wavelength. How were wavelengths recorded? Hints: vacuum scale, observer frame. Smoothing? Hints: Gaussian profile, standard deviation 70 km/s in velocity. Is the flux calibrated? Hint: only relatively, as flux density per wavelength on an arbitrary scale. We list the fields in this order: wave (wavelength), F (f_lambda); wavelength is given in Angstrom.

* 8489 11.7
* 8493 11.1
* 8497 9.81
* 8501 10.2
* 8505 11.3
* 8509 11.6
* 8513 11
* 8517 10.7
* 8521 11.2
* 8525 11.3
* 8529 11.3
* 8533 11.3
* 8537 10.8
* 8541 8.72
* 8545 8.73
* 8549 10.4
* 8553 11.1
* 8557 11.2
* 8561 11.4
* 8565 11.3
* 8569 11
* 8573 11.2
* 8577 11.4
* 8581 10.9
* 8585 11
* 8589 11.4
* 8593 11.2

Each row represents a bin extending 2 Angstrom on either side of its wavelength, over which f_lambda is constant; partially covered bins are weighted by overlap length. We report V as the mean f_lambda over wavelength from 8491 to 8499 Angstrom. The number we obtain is 10.5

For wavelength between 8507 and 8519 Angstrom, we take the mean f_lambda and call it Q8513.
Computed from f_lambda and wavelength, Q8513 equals 11.1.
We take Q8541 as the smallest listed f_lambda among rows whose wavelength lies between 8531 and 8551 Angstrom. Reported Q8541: 8.72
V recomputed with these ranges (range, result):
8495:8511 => 10.7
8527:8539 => 11.1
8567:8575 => 11.1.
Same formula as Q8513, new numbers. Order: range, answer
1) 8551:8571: 11.2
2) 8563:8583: 11.2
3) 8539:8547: 8.73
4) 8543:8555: 10.1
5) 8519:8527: 11.2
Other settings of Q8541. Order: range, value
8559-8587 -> 10.9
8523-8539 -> 10.8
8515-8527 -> 10.7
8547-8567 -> 10.4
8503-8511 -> 11.3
